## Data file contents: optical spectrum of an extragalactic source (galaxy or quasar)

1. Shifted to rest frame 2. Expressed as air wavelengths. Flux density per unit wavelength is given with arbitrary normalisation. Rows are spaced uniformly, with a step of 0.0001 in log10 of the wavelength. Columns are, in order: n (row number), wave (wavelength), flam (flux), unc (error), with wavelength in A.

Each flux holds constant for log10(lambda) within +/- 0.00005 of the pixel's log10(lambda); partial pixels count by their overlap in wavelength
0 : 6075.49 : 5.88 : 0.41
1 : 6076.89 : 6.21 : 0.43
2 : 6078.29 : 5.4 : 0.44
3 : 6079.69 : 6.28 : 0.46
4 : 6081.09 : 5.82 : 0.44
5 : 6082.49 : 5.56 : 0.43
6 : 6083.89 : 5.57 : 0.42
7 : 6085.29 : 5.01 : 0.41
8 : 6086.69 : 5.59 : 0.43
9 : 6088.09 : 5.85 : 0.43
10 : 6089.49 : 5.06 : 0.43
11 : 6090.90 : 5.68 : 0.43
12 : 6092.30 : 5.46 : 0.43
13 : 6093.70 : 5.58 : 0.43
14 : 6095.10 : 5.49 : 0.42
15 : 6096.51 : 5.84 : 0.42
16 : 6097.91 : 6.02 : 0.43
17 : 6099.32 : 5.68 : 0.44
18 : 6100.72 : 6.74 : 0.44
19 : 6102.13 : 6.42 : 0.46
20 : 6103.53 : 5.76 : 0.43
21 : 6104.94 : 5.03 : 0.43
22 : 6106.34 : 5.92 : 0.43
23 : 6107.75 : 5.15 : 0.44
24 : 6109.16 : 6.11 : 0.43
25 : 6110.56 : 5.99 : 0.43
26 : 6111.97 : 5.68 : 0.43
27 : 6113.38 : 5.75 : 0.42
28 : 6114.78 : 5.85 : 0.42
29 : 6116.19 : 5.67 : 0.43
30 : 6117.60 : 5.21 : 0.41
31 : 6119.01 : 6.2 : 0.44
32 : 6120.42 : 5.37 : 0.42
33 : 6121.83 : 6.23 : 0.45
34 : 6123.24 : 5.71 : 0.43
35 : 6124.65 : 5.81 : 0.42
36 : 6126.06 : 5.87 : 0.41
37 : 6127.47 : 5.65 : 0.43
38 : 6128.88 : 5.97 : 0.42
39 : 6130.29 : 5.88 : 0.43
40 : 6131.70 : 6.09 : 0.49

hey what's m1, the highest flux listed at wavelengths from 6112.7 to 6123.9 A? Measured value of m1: 6.23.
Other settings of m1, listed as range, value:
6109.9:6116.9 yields 5.99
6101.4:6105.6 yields 6.42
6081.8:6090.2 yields 5.85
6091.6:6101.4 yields 6.74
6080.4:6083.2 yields 5.82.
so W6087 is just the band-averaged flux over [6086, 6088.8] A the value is 5.73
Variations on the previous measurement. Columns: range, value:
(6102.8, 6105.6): 5.41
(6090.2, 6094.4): 5.58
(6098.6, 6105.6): 5.93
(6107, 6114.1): 5.74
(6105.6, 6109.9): 5.73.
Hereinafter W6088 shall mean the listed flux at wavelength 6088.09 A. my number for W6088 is 5.85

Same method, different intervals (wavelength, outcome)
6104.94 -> 5.03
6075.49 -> 5.88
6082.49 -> 5.56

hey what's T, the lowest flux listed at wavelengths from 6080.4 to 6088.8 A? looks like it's 5.01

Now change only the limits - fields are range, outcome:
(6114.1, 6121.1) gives 5.21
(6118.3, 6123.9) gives 5.37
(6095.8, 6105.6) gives 5.03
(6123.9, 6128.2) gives 5.65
